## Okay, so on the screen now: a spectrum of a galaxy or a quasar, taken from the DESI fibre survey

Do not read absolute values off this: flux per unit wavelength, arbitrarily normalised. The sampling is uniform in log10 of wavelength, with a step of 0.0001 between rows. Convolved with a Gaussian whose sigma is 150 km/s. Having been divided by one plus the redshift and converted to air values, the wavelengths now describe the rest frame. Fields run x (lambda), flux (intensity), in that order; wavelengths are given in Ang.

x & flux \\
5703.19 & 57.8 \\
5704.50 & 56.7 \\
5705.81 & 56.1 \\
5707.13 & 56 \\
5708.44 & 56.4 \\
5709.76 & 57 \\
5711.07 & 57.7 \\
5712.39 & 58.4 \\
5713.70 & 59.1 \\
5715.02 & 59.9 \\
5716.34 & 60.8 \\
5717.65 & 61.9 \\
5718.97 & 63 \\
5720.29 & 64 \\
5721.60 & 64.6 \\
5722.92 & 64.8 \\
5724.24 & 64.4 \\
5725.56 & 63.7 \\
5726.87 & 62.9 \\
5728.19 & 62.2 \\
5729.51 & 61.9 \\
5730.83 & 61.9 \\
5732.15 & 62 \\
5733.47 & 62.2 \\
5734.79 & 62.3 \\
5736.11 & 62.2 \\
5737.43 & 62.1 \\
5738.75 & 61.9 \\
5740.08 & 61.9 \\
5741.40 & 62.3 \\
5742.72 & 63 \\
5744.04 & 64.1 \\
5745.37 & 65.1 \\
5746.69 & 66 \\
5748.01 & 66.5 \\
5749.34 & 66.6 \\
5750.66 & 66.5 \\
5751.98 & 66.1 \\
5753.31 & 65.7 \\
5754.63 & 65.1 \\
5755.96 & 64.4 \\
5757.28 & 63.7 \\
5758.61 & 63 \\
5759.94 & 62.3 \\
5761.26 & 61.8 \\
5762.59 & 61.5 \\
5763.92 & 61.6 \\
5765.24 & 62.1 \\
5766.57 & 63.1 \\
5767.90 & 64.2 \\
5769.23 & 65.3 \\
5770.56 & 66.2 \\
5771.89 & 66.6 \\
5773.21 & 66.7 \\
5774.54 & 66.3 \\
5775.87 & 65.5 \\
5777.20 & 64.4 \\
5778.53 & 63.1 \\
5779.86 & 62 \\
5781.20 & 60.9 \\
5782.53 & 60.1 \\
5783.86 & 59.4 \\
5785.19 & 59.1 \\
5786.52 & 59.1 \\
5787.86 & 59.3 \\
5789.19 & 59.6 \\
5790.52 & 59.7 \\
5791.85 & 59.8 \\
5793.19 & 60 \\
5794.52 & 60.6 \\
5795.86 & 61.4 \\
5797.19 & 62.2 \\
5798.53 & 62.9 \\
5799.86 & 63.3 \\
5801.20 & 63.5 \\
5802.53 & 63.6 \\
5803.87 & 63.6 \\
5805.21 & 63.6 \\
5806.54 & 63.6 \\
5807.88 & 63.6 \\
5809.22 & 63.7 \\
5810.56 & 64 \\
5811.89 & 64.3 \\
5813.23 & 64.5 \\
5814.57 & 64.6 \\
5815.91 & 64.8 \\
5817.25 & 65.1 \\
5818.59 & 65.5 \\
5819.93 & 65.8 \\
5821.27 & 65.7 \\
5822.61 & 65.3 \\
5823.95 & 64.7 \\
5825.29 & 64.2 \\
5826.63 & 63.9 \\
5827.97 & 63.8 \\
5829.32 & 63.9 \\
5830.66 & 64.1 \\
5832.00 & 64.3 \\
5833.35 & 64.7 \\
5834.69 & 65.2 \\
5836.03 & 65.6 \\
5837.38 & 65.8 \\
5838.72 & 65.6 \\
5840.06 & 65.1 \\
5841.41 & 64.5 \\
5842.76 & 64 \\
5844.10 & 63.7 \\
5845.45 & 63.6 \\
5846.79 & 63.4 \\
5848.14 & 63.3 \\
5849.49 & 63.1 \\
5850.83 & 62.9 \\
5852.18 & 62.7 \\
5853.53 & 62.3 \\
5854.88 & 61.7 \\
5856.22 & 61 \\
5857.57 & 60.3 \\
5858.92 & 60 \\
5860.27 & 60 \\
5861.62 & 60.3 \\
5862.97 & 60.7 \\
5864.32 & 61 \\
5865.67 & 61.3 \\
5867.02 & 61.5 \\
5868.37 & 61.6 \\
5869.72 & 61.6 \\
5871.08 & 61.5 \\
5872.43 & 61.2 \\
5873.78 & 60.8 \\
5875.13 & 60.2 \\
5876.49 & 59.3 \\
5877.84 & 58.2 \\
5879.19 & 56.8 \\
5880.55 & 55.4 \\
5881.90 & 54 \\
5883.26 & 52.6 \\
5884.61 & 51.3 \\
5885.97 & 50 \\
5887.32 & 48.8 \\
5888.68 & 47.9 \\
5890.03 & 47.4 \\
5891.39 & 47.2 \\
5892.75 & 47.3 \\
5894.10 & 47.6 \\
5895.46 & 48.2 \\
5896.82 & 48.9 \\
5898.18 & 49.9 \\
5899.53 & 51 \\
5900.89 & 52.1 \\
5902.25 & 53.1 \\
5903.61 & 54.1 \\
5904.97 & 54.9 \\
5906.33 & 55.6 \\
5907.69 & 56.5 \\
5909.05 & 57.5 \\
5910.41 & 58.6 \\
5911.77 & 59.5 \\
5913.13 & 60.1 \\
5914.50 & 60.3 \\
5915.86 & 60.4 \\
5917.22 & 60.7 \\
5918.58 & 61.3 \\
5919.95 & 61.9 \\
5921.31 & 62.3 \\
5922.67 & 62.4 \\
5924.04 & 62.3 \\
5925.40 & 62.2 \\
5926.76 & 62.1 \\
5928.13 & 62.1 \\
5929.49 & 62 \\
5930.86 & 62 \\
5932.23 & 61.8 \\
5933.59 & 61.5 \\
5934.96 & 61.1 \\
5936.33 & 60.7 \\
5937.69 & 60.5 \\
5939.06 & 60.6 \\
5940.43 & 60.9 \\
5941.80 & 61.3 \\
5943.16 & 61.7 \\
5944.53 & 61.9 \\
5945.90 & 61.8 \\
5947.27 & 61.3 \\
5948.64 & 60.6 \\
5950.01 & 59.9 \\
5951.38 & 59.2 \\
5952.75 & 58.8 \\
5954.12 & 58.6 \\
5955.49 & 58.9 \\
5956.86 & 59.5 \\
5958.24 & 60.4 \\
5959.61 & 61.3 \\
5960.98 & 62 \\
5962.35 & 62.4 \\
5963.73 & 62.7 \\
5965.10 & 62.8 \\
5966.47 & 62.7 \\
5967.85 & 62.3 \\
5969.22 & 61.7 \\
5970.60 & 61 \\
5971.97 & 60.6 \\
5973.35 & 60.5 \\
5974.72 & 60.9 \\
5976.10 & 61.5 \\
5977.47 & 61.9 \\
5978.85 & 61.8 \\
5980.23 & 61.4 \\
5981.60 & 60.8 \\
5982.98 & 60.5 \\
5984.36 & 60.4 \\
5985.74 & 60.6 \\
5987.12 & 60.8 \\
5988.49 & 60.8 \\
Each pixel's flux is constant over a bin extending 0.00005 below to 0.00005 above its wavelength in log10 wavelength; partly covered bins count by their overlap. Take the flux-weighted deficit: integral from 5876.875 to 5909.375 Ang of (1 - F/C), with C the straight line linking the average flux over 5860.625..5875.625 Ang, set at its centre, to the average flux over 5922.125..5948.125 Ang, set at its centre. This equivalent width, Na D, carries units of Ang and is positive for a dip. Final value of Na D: 4.9 Ang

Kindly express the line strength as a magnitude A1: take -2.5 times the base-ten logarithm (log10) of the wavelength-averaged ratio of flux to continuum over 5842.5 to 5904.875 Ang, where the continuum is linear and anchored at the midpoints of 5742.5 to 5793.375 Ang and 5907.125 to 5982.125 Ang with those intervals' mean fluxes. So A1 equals 0.090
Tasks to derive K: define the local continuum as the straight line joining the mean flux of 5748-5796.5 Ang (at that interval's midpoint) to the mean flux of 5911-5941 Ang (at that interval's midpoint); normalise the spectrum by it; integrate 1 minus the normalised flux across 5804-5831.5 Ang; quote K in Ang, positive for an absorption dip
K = -0.9 Ang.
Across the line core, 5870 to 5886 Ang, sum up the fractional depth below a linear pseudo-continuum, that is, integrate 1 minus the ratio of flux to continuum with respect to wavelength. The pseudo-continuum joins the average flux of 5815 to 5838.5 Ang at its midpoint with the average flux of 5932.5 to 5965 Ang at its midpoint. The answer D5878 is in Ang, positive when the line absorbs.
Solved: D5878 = 1.5 Ang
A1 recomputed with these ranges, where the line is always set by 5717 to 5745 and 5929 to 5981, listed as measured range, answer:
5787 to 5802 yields 0.02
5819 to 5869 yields -0.02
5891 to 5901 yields 0.25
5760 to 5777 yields -0.03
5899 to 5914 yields 0.11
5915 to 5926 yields -0.01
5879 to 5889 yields 0.19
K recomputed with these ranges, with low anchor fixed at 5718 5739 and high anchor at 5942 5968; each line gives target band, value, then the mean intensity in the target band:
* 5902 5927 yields 0.8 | 59.3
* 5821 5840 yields -0.8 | 64.8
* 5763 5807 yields 0.0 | 62.5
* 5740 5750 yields -0.3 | 64.6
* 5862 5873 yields 0.1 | 61.3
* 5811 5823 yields -0.6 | 65.1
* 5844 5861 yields -0.1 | 62.1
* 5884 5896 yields 2.6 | 48.4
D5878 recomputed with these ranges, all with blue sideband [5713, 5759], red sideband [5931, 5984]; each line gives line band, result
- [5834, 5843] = -0.4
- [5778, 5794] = 0.7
